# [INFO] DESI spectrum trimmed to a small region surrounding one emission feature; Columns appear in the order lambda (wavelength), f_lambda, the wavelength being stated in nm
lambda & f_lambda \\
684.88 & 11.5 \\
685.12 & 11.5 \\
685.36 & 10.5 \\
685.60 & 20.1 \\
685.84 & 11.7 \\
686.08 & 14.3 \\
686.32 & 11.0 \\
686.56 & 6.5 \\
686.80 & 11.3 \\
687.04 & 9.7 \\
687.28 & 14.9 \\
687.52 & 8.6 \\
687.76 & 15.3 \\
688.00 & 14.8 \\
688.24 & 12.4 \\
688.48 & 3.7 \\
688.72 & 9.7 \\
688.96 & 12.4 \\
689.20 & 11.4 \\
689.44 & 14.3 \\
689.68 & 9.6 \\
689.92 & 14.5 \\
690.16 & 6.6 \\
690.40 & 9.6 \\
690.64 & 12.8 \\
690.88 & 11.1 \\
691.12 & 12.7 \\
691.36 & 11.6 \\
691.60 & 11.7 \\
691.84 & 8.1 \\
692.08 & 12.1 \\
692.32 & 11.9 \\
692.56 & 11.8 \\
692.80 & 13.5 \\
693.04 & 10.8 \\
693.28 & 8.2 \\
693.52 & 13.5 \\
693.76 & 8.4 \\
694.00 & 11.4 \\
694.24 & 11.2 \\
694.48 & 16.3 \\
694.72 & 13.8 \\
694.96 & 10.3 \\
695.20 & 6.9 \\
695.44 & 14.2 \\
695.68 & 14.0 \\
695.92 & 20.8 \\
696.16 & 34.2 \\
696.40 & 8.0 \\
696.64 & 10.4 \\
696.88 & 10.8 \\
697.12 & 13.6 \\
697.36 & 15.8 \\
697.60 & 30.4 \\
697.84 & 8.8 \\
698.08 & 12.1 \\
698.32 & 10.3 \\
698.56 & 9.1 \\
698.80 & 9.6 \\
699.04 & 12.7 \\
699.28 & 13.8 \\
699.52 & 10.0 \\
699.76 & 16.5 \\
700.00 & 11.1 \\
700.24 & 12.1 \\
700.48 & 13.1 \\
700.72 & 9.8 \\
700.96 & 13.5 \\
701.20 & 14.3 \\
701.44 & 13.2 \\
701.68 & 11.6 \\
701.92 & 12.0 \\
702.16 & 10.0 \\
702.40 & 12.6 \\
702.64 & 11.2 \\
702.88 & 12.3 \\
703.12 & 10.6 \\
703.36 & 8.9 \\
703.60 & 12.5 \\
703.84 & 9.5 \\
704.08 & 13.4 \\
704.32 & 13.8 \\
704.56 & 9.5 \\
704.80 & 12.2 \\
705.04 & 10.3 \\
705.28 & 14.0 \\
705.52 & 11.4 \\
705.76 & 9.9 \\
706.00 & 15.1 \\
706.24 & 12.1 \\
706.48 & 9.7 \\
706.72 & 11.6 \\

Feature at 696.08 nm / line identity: [S II]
